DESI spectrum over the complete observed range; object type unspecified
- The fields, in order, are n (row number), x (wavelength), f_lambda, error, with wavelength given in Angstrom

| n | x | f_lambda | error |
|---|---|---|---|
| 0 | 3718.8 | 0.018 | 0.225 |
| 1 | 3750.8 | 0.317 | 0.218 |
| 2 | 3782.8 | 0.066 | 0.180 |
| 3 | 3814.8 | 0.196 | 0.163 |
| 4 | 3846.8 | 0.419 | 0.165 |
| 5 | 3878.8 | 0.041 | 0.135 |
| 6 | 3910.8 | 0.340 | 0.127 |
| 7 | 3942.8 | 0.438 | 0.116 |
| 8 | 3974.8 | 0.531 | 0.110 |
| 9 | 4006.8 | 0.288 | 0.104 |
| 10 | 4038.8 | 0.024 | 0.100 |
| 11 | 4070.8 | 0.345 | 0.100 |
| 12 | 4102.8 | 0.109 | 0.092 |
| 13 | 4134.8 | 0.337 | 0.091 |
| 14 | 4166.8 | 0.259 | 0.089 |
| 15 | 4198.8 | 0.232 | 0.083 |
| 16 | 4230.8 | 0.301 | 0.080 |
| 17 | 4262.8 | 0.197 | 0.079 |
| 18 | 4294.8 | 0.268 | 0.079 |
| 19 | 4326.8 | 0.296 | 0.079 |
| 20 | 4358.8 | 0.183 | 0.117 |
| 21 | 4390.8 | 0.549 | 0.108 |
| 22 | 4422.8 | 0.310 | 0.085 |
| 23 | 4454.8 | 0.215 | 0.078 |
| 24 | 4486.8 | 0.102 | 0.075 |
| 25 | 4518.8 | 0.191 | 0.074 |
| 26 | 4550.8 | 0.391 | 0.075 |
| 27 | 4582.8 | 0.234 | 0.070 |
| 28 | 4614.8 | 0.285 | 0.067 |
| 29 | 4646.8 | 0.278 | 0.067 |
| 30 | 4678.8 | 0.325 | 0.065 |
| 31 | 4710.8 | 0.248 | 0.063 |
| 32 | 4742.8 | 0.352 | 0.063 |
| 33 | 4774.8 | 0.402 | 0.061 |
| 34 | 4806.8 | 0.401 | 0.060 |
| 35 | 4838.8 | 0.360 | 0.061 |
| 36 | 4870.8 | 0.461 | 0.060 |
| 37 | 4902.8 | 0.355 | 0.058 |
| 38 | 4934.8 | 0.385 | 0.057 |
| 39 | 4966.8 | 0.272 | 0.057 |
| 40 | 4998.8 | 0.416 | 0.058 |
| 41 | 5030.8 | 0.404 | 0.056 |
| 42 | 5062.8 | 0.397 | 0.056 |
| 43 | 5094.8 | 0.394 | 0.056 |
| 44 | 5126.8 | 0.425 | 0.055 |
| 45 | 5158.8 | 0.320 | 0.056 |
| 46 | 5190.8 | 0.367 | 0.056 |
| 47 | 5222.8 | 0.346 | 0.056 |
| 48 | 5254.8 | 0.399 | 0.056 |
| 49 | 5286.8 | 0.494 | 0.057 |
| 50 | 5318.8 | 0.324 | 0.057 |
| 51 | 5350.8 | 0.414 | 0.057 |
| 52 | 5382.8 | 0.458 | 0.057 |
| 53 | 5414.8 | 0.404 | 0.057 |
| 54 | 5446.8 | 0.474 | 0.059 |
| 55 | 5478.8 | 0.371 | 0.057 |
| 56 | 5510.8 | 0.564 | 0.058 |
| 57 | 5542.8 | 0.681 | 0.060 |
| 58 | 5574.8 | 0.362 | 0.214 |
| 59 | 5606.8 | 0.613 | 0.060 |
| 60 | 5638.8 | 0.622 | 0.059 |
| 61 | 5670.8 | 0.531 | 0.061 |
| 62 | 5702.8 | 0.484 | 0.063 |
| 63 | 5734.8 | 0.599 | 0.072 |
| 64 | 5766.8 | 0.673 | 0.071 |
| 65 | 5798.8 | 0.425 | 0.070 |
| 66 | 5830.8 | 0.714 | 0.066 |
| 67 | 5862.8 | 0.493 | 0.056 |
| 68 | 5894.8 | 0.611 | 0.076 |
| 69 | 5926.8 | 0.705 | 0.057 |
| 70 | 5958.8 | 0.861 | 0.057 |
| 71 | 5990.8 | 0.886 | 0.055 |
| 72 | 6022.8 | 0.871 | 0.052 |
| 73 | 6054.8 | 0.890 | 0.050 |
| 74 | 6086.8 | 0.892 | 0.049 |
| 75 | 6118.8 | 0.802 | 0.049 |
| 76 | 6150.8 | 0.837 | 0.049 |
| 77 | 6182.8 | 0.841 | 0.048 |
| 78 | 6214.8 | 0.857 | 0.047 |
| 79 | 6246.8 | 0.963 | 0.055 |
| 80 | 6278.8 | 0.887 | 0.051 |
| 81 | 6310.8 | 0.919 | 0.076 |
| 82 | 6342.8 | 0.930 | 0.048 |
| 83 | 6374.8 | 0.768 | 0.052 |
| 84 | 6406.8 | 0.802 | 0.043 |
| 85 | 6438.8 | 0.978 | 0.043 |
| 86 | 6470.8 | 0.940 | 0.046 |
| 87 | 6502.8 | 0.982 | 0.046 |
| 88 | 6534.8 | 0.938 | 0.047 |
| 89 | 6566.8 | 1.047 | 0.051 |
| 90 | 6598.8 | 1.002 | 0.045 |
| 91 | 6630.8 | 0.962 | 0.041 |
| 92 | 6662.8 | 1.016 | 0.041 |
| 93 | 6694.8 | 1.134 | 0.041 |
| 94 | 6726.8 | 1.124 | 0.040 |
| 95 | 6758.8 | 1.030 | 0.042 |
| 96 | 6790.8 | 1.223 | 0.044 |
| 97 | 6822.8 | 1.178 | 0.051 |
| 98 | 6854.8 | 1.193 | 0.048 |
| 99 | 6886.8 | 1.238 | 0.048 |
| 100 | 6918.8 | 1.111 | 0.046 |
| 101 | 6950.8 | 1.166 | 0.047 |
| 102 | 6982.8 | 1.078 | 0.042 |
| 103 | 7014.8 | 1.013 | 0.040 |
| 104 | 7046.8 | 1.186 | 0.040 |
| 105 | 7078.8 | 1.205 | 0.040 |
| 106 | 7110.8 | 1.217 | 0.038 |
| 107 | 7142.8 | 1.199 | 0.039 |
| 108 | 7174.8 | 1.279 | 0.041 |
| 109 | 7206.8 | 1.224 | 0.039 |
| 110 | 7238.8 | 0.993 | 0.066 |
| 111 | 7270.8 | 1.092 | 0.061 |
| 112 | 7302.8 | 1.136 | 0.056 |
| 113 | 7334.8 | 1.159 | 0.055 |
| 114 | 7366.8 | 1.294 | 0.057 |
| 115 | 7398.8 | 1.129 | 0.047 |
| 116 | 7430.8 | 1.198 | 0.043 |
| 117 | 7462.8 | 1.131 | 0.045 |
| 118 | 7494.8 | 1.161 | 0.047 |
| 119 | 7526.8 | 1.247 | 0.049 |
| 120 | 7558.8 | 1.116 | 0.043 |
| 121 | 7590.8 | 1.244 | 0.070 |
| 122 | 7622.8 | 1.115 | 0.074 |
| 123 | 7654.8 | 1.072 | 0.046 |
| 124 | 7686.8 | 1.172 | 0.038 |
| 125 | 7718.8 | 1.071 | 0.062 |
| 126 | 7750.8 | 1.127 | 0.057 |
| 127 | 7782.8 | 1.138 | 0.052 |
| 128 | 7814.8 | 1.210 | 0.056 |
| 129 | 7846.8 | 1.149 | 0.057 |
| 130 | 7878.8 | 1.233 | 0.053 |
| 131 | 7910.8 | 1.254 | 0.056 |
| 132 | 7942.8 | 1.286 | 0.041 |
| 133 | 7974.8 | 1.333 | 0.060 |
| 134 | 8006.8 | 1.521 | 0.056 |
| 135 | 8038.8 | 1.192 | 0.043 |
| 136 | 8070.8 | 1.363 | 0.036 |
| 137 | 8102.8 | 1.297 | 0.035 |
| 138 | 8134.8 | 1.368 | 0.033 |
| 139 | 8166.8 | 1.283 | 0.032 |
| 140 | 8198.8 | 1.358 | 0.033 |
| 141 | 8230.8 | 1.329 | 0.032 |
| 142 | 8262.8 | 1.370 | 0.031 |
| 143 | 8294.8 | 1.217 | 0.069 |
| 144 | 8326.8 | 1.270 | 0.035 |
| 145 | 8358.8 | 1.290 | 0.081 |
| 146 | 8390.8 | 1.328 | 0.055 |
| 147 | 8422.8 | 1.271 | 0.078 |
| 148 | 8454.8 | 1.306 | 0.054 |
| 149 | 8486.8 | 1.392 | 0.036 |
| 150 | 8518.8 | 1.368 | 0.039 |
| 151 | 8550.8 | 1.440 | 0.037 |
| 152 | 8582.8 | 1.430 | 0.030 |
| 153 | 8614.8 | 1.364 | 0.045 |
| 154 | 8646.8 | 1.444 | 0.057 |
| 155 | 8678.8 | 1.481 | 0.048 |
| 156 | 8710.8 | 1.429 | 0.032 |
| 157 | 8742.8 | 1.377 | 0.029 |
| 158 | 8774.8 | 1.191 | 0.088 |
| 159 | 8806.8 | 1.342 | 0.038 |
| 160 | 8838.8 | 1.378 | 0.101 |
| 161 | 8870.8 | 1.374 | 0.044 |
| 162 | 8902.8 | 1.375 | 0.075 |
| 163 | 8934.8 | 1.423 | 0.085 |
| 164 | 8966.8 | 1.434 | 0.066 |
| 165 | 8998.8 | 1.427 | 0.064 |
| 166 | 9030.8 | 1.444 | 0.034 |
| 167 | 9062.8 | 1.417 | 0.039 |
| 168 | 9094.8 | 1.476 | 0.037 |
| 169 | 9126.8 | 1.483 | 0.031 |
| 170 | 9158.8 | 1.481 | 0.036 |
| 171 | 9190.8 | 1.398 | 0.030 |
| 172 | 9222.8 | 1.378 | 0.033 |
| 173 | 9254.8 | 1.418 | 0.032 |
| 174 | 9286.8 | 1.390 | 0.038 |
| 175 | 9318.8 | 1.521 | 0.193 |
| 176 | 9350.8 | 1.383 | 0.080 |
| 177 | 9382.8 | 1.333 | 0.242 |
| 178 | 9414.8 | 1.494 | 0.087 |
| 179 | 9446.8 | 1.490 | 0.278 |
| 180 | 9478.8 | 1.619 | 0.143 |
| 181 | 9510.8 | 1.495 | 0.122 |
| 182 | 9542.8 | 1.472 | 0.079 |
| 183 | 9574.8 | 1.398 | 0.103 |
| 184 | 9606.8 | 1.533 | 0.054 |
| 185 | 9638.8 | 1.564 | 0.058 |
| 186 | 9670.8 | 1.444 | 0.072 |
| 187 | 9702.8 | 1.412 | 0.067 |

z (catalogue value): 0.49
